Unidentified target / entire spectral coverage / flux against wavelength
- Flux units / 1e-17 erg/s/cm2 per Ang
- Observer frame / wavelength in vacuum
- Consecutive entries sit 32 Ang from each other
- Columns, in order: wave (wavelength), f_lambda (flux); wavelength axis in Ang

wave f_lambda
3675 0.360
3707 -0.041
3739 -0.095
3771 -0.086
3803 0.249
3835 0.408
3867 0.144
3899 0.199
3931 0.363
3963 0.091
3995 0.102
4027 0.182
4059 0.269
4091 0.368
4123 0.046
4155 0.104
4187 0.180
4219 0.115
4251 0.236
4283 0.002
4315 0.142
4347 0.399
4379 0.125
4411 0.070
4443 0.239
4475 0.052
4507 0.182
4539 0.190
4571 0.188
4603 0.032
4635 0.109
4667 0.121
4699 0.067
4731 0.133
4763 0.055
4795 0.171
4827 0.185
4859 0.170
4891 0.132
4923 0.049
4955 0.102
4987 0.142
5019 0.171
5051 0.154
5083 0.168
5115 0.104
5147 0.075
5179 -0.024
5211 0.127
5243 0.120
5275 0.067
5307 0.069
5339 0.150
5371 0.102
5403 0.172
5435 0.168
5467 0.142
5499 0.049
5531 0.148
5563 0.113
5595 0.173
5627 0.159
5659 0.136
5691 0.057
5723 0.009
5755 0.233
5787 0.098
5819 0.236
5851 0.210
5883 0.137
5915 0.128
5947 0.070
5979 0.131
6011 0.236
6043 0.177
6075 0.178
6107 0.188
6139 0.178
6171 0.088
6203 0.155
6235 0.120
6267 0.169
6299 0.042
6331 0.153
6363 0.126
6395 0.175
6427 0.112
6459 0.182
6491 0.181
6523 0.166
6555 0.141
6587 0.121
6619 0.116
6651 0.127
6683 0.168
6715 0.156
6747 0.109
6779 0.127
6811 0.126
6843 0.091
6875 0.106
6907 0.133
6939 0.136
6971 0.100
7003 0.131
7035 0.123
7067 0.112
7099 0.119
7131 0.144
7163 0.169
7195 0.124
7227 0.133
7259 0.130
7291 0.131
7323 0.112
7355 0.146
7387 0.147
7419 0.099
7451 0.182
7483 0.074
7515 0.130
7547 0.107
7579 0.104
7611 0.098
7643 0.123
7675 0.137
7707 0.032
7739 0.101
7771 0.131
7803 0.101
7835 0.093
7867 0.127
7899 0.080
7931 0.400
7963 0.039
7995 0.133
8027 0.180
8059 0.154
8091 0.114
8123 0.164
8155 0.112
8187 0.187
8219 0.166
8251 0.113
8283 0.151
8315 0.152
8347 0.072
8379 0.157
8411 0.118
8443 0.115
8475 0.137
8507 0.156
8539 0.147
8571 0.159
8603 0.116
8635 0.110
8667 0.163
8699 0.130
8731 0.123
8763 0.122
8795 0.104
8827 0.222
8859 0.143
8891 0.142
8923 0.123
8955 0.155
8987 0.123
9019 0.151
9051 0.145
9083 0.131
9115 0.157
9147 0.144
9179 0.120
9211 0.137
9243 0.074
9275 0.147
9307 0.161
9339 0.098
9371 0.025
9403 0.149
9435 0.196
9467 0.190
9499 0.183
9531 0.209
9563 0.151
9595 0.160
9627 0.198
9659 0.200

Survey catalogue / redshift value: 1.12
